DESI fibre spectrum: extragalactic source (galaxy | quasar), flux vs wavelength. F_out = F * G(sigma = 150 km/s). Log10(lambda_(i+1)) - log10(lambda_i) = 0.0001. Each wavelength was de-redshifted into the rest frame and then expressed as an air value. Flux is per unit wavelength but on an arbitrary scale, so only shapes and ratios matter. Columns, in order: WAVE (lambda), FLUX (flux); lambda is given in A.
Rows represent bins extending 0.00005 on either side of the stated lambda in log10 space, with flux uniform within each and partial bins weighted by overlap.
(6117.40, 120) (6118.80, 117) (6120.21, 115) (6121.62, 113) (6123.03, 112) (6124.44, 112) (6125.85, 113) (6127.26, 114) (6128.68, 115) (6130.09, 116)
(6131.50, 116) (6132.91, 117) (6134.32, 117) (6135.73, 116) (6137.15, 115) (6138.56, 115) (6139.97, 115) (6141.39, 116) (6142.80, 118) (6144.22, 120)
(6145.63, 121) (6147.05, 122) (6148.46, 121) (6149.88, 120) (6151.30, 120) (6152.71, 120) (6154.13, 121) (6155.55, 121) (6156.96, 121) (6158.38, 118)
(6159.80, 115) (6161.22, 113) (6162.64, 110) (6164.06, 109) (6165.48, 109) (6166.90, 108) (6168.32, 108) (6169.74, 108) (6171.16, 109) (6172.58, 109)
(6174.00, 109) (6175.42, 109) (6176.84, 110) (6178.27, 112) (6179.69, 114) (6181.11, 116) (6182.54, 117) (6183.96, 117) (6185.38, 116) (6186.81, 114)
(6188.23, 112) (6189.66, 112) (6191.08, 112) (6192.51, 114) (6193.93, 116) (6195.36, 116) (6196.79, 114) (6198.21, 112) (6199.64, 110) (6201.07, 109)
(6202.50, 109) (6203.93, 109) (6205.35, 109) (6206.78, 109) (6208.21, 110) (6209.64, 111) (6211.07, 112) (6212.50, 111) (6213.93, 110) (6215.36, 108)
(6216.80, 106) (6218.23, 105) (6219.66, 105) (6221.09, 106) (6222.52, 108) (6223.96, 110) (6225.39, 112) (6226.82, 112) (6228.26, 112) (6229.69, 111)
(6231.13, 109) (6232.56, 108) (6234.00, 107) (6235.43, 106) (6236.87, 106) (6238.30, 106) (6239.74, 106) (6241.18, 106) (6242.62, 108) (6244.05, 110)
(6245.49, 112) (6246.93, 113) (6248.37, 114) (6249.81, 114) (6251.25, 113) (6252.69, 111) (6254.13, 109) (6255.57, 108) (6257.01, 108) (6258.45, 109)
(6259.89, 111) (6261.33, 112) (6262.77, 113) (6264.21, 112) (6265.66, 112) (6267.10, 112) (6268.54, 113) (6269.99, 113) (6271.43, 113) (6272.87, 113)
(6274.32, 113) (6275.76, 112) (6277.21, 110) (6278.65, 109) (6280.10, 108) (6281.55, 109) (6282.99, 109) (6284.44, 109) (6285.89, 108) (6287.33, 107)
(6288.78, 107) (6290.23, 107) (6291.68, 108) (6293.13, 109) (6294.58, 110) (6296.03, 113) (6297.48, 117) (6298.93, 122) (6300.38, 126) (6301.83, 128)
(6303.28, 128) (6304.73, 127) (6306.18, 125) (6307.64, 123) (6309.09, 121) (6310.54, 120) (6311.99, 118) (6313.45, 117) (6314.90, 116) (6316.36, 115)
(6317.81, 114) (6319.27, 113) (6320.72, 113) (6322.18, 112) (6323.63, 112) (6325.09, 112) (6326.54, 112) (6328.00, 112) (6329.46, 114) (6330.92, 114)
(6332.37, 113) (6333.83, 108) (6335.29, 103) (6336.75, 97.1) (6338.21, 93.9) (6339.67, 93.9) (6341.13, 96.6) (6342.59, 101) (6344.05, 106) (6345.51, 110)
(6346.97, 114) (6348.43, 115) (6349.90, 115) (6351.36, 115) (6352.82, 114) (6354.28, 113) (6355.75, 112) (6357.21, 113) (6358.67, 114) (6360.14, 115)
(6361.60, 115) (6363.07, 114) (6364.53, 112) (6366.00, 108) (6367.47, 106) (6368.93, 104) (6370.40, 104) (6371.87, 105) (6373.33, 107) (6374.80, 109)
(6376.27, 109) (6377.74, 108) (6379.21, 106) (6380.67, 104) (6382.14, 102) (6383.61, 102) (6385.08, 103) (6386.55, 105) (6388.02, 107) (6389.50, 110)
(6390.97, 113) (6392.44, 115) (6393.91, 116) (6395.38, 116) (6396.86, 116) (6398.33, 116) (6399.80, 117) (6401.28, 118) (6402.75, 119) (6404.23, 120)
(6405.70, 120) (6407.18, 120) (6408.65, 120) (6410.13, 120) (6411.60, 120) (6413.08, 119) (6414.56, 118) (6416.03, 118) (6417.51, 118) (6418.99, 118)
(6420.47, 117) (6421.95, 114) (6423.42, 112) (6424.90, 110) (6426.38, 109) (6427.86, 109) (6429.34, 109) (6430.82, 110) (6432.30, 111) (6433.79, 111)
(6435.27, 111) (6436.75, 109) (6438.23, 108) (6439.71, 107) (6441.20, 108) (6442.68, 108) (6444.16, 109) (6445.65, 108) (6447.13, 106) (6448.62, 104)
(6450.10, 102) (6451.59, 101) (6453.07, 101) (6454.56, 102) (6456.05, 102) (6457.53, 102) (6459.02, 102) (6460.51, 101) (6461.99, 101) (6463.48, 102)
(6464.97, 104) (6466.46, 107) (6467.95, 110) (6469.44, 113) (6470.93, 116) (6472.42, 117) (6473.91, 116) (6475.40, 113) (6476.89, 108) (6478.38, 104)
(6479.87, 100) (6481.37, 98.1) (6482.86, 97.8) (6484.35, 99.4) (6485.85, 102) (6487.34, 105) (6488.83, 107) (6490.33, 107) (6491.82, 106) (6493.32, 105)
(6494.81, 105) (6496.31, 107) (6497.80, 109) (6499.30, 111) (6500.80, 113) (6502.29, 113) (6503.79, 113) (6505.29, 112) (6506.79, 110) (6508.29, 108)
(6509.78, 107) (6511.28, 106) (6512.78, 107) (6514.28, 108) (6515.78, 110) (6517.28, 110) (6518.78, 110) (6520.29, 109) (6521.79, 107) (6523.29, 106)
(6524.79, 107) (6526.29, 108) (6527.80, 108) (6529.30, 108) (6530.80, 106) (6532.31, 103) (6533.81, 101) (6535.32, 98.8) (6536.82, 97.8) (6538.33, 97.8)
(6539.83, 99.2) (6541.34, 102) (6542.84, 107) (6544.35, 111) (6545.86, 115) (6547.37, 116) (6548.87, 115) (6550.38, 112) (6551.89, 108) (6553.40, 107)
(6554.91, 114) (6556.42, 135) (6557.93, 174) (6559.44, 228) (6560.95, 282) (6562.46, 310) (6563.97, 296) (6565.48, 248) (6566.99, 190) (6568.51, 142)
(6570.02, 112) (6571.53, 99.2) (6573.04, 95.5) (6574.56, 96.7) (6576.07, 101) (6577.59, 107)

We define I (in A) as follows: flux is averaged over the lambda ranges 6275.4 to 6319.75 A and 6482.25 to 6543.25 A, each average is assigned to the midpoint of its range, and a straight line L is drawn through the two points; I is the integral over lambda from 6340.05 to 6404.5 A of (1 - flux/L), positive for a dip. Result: 0.95 A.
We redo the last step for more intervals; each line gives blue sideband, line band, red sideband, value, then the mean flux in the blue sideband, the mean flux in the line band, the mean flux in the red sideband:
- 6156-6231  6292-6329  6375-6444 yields -1.8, 111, 117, 112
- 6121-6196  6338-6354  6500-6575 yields 1.8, 115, 107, 128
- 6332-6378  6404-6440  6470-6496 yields -2.4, 108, 114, 106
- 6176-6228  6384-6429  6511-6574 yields 3.1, 111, 115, 132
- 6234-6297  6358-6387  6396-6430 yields 1.8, 110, 108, 116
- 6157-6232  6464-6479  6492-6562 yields 0.7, 111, 111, 117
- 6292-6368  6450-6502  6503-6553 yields 1.5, 113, 106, 107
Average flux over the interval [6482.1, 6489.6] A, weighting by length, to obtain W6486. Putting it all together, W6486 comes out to 102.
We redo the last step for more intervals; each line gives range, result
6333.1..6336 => 105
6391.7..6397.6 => 116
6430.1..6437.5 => 110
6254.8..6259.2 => 108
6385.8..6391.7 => 109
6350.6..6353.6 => 115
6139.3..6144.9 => 117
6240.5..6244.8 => 108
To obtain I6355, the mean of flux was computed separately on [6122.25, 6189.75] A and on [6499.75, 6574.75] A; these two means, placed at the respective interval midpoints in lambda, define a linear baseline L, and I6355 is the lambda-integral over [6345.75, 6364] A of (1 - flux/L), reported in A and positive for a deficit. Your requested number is 1.17 A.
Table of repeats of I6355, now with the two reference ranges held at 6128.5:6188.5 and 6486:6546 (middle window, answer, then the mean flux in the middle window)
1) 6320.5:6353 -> 0.76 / 108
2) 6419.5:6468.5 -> 0.73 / 107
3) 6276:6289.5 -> 0.44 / 109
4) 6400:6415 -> -1.37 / 119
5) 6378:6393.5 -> 0.41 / 107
